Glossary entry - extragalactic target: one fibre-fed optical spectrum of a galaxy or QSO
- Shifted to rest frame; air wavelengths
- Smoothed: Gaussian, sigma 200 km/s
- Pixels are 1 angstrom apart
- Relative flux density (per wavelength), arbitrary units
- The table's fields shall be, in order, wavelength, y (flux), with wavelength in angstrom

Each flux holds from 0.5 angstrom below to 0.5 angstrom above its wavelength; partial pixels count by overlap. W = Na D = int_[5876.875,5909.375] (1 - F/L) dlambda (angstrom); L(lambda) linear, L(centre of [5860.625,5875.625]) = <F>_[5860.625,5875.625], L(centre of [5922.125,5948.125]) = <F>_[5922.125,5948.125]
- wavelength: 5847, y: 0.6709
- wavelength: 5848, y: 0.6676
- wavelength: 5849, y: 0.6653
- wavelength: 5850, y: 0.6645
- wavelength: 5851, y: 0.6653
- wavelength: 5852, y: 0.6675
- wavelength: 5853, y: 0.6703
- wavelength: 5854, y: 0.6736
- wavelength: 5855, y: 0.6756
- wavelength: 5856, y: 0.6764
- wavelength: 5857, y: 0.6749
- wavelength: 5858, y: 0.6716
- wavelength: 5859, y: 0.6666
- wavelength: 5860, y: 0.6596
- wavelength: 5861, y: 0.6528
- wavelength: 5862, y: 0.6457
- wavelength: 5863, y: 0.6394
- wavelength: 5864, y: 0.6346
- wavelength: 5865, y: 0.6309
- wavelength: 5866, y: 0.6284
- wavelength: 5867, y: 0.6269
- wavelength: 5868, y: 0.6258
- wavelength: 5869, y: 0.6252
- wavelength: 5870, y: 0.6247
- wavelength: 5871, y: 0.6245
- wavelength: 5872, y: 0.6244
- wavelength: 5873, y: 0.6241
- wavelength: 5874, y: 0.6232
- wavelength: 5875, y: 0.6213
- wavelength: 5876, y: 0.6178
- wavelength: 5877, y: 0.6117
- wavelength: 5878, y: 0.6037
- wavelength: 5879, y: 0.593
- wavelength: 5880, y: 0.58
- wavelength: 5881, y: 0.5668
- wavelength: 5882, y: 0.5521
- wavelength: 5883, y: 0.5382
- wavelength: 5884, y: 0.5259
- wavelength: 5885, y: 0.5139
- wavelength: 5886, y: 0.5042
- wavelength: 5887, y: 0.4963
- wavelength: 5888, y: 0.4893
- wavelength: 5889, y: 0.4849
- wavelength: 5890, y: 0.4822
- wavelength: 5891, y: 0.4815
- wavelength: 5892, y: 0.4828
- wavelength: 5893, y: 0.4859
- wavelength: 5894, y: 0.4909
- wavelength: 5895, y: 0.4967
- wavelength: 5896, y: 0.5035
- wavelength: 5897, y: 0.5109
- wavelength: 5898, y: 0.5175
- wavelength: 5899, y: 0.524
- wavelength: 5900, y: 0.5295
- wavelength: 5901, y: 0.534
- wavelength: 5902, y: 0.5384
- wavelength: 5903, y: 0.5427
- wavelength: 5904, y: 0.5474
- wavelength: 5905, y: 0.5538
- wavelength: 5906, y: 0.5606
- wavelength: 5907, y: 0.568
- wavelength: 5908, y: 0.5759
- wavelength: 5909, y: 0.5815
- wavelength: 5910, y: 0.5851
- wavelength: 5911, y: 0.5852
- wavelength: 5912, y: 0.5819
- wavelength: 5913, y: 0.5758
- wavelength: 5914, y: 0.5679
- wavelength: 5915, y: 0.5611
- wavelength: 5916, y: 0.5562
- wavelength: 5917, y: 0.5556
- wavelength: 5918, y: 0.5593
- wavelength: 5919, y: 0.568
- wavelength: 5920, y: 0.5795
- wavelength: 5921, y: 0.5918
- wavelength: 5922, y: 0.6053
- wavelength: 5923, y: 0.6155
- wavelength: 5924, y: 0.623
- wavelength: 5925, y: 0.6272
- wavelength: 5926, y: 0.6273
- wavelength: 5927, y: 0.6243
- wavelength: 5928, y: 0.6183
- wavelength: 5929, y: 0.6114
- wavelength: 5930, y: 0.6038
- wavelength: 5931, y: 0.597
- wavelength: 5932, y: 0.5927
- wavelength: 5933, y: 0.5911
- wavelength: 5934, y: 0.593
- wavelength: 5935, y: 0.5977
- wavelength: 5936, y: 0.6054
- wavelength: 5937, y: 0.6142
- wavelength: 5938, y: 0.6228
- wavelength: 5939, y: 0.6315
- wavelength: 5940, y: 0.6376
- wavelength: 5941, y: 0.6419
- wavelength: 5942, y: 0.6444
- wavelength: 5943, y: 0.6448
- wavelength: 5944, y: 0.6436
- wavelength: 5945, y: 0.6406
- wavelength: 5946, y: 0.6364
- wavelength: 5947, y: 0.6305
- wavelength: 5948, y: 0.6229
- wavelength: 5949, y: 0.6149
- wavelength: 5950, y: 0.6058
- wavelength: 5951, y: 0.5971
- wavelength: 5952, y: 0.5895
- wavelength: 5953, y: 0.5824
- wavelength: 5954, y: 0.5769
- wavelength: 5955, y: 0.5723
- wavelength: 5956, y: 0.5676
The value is 4.93 angstrom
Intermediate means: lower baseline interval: 0.63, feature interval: 0.531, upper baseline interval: 0.62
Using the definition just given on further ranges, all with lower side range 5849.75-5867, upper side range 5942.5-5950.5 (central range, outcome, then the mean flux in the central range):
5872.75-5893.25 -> 3.3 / 0.546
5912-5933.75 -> 1.5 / 0.593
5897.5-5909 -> 1.7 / 0.546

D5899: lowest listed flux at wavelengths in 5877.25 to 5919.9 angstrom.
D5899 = 0.4815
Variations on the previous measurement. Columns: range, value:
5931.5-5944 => 0.5911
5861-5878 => 0.6037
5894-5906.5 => 0.4909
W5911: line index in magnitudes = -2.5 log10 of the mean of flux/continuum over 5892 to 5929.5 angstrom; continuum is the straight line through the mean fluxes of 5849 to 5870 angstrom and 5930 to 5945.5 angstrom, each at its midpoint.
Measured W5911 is 0.12 mag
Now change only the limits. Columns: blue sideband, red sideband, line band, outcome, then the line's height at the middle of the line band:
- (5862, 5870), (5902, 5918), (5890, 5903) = 0.15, 0.586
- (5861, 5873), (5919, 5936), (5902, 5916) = 0.08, 0.613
